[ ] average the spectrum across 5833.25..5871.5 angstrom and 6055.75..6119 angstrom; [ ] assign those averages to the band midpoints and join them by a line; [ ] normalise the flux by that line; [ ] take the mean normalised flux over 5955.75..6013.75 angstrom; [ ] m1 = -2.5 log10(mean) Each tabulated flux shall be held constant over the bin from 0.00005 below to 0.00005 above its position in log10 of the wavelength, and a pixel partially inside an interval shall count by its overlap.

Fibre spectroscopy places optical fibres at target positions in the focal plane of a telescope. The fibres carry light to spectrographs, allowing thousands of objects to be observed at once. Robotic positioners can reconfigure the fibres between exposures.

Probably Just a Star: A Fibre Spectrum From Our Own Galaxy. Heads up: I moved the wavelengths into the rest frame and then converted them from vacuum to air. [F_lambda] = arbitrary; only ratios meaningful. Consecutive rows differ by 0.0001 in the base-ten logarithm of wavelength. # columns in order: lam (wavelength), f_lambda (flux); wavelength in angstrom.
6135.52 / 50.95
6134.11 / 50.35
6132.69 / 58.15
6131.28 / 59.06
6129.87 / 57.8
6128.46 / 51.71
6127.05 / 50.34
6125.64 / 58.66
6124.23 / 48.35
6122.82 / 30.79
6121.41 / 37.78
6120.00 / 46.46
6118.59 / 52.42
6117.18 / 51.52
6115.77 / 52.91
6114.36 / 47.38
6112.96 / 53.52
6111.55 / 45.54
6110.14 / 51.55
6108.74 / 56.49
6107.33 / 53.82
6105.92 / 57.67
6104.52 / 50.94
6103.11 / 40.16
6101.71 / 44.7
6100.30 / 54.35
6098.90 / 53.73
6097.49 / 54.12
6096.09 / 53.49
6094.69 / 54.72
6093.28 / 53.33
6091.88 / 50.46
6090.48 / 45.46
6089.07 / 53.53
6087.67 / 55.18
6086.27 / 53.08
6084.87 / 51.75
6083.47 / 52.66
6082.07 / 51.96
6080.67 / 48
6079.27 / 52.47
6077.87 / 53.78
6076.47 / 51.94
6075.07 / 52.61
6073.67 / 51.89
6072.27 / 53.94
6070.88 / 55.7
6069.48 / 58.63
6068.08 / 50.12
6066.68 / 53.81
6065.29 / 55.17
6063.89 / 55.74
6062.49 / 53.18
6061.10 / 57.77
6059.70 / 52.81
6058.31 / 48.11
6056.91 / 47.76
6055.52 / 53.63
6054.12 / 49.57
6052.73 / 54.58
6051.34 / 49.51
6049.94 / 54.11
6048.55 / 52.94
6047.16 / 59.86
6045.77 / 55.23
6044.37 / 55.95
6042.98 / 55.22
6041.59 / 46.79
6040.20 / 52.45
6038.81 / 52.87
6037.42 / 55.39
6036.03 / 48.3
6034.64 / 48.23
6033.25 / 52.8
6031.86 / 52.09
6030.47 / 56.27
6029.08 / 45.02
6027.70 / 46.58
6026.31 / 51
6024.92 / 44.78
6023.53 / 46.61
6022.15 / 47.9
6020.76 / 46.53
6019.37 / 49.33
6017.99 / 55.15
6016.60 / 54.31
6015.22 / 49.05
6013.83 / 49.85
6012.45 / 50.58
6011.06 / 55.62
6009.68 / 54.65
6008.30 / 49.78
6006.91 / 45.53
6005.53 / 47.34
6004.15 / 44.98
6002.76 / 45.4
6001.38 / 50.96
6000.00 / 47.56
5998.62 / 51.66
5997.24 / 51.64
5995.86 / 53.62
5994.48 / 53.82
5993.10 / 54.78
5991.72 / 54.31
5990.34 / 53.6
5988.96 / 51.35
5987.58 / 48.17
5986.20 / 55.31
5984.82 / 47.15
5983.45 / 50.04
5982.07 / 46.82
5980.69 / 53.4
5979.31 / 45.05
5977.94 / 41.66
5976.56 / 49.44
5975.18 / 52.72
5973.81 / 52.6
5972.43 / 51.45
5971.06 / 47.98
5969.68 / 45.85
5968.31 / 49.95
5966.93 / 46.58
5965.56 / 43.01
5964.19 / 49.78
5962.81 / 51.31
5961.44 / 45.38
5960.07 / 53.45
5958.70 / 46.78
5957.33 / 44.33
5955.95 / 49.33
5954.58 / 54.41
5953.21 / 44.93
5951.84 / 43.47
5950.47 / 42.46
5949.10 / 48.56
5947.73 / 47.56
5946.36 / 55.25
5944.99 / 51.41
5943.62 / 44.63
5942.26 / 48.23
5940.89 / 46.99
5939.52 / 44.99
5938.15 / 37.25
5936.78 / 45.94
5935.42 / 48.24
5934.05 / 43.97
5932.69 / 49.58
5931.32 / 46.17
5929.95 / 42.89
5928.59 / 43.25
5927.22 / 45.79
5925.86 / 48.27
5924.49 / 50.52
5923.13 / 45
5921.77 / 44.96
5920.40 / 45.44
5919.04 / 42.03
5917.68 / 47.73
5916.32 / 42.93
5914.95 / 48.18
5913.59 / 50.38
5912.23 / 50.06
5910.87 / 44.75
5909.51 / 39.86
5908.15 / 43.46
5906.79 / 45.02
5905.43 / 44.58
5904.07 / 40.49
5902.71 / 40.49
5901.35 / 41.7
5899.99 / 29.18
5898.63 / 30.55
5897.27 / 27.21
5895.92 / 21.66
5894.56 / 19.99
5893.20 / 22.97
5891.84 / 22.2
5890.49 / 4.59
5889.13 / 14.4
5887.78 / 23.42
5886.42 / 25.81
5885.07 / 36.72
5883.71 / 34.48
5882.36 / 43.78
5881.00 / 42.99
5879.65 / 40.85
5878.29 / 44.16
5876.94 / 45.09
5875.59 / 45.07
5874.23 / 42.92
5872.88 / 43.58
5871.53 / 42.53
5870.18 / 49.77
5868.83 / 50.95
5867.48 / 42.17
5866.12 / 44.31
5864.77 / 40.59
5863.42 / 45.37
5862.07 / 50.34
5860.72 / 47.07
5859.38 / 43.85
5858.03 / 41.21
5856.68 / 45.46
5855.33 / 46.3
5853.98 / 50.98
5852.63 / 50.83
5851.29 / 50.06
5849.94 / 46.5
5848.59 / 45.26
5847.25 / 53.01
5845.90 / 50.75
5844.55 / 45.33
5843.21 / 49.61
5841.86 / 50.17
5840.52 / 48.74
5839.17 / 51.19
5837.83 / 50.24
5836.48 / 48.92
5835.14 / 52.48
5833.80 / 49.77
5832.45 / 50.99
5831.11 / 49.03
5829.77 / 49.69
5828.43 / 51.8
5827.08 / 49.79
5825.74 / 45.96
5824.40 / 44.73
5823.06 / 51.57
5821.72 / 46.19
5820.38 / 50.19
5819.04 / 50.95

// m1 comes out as 0.01 mag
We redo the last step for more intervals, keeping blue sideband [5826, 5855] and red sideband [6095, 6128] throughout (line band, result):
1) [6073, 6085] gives -0.04 mag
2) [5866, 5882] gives 0.12 mag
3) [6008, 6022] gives -0.03 mag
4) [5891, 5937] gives 0.21 mag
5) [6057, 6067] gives -0.07 mag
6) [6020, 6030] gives 0.06 mag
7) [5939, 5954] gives 0.06 mag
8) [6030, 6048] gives -0.07 mag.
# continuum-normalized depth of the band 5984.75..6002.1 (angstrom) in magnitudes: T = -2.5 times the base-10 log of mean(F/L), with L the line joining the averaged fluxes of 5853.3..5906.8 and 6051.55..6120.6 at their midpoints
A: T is -0.14 mag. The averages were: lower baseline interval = 37.8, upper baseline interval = 52.1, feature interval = 52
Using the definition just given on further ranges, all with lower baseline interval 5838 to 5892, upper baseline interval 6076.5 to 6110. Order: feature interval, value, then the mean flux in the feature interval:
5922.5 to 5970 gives -0.026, 47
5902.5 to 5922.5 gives -0.007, 44.8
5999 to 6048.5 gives -0.032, 50.6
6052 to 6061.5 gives -0.029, 51.9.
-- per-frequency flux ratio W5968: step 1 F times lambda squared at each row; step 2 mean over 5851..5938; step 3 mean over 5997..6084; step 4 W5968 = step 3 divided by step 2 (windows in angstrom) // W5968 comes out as 1.32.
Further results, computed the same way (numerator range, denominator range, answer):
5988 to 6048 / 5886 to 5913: 1.67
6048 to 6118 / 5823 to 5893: 1.29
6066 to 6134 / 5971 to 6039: 1.06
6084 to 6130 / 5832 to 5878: 1.16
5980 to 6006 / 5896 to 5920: 1.26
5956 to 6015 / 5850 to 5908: 1.33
